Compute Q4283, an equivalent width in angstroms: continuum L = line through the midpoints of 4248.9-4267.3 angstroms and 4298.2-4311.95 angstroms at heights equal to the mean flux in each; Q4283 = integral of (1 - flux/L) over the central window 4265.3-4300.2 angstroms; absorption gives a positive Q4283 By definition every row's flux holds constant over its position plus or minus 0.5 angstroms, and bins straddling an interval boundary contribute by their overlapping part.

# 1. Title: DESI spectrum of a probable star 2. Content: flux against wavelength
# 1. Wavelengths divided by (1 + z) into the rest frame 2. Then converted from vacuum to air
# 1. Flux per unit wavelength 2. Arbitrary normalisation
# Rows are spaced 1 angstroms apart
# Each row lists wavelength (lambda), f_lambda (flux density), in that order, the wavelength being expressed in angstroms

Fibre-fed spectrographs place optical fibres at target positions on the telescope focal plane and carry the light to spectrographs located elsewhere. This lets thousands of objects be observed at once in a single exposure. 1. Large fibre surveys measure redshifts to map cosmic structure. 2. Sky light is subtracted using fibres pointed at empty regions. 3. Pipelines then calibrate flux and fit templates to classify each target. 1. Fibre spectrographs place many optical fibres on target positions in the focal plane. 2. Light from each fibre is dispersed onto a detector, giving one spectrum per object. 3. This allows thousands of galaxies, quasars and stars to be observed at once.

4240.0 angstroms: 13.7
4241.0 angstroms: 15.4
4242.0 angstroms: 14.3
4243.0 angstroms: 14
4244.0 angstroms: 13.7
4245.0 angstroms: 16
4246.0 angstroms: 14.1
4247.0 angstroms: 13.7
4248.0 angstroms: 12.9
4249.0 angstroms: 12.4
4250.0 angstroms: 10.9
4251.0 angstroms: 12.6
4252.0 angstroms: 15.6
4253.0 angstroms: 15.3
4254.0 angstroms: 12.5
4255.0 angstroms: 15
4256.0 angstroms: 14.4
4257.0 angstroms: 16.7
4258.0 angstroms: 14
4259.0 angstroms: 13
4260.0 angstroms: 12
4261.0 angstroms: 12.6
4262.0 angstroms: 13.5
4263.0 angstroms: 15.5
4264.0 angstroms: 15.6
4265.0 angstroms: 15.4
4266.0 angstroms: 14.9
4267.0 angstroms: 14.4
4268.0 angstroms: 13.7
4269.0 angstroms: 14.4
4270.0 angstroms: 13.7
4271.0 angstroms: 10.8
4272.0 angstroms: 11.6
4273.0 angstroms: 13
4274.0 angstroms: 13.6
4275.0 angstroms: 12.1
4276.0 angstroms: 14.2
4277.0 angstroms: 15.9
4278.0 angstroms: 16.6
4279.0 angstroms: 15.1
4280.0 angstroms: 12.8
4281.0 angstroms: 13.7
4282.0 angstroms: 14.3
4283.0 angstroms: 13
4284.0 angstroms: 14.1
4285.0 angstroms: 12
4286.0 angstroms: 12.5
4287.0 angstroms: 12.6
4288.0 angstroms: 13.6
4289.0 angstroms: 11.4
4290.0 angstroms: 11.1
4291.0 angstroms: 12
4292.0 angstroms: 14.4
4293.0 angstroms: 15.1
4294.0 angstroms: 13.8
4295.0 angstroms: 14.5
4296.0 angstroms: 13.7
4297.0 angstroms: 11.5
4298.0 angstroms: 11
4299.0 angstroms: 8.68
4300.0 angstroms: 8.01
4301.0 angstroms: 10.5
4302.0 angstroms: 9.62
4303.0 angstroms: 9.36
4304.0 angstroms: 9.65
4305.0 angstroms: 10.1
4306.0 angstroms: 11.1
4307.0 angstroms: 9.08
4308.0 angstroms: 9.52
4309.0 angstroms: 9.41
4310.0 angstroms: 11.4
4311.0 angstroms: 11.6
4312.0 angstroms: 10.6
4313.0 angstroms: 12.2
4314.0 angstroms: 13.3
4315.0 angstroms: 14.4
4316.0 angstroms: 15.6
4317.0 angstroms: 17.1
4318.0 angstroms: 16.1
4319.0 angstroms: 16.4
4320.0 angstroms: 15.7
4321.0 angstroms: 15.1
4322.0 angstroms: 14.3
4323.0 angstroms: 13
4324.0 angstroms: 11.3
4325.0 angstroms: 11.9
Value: -3.8 angstroms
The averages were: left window 14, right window 9.9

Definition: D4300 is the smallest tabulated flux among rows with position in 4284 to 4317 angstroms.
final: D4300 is 8.01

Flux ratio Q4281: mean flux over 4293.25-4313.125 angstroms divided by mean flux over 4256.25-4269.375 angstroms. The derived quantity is 0.8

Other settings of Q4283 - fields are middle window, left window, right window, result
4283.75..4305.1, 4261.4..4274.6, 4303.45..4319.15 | 1.82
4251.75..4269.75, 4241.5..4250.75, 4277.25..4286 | -0.85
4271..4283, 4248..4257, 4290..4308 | -1.28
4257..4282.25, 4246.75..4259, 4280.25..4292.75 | -1.02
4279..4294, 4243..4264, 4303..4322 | 0.05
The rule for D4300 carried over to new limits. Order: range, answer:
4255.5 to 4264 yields 12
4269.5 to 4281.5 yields 10.8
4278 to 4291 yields 11.1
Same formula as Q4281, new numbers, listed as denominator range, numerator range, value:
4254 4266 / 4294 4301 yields 0.80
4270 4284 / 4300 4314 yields 0.76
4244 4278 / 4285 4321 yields 0.88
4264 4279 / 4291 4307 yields 0.81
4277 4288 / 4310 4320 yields 1.02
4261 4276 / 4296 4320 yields 0.85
